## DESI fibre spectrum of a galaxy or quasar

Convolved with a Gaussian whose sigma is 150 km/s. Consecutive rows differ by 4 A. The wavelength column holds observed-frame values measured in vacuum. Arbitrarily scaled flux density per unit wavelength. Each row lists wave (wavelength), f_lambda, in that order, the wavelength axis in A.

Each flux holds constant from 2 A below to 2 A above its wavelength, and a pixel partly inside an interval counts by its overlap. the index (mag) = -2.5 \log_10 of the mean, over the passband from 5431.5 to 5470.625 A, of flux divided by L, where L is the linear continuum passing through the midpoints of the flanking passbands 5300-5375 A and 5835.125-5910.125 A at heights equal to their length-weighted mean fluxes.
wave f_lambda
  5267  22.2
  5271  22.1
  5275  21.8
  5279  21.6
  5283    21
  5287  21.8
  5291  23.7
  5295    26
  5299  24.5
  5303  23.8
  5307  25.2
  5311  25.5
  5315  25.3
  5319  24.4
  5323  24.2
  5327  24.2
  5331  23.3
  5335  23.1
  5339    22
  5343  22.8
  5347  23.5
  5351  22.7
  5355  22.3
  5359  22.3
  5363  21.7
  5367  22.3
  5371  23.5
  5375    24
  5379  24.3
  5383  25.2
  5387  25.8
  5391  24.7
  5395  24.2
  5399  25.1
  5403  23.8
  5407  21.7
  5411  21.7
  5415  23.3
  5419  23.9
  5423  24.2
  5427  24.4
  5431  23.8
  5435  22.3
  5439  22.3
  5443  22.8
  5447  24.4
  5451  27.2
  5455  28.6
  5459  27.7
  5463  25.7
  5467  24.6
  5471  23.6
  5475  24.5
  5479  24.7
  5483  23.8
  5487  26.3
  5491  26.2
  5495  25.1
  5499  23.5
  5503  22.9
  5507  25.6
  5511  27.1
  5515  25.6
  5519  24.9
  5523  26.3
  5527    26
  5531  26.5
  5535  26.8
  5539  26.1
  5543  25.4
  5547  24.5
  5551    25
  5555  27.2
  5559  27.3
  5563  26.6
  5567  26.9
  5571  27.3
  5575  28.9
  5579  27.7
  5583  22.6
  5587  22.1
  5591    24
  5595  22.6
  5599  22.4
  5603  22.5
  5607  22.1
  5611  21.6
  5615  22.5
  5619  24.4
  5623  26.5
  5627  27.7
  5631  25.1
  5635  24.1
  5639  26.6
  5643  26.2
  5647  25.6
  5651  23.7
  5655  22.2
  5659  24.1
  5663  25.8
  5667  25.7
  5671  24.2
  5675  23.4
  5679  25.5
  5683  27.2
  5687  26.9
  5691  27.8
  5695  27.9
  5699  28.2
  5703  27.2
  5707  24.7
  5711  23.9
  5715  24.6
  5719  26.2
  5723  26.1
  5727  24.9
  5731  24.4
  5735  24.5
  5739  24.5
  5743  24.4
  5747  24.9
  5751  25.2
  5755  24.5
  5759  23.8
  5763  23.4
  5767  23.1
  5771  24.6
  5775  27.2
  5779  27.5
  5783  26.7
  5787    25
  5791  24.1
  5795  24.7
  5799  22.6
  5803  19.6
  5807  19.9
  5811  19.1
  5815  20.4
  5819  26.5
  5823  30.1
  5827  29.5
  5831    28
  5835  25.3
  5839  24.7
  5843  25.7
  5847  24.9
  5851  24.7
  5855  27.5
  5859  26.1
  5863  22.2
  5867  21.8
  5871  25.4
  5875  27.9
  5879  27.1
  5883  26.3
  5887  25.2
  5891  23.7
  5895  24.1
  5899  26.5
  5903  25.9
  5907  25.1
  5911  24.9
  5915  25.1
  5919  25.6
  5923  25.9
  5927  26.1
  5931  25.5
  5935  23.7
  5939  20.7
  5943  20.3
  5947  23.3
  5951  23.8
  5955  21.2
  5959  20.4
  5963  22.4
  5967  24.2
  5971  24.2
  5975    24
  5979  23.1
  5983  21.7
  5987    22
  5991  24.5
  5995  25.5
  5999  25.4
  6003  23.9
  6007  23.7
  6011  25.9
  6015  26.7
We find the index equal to -0.05 mag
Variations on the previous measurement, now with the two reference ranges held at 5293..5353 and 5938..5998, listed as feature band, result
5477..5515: -0.06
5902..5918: -0.10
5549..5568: -0.13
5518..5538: -0.11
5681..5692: -0.17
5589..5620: 0.04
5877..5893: -0.12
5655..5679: -0.05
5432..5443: 0.06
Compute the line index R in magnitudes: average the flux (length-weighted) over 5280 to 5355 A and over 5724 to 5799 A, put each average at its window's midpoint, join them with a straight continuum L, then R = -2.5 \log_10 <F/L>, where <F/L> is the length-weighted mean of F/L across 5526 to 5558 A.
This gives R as -0.08 mag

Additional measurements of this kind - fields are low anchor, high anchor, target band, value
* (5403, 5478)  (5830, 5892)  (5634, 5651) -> -0.030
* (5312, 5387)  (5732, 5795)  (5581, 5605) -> 0.074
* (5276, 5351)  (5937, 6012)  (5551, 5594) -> -0.110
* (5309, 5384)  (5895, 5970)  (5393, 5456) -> -0.017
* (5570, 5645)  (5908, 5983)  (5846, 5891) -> -0.068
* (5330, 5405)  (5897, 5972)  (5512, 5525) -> -0.092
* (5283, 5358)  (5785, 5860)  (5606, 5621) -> 0.072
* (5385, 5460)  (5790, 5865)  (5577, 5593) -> 0.012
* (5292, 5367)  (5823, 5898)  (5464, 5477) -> -0.006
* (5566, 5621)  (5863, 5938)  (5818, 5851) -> -0.075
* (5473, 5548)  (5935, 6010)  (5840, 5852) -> -0.062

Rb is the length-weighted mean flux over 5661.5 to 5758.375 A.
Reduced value 25.5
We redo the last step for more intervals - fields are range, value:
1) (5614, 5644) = 25.5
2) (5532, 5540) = 26.5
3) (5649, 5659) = 23.2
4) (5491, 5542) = 25.6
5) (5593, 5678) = 24.3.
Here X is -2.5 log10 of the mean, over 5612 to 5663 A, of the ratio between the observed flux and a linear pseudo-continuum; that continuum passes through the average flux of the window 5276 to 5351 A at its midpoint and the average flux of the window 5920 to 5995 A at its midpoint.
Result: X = -0.06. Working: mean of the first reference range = 23.6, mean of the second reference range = 23.3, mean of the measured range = 24.9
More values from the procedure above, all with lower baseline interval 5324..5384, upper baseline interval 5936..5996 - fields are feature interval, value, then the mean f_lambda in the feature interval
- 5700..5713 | -0.12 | 25.5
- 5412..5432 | -0.03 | 23.8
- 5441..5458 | -0.12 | 25.9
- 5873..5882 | -0.20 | 27.4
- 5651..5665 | -0.05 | 24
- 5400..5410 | 0.01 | 22.9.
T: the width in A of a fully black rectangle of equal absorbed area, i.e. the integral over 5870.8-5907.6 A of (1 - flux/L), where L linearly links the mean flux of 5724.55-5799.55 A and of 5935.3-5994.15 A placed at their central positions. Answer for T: -3.63 A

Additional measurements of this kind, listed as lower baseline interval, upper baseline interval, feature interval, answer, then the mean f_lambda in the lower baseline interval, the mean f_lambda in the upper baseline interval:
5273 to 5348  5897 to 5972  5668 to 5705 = -4.15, 23.6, 23.9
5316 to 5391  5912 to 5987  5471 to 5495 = -1.55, 23.5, 23.4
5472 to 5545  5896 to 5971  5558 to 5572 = -1.00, 25.4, 23.9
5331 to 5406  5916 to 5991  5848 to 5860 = -1.38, 23.5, 23.3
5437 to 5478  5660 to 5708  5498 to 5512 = 0.36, 25.1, 26.2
